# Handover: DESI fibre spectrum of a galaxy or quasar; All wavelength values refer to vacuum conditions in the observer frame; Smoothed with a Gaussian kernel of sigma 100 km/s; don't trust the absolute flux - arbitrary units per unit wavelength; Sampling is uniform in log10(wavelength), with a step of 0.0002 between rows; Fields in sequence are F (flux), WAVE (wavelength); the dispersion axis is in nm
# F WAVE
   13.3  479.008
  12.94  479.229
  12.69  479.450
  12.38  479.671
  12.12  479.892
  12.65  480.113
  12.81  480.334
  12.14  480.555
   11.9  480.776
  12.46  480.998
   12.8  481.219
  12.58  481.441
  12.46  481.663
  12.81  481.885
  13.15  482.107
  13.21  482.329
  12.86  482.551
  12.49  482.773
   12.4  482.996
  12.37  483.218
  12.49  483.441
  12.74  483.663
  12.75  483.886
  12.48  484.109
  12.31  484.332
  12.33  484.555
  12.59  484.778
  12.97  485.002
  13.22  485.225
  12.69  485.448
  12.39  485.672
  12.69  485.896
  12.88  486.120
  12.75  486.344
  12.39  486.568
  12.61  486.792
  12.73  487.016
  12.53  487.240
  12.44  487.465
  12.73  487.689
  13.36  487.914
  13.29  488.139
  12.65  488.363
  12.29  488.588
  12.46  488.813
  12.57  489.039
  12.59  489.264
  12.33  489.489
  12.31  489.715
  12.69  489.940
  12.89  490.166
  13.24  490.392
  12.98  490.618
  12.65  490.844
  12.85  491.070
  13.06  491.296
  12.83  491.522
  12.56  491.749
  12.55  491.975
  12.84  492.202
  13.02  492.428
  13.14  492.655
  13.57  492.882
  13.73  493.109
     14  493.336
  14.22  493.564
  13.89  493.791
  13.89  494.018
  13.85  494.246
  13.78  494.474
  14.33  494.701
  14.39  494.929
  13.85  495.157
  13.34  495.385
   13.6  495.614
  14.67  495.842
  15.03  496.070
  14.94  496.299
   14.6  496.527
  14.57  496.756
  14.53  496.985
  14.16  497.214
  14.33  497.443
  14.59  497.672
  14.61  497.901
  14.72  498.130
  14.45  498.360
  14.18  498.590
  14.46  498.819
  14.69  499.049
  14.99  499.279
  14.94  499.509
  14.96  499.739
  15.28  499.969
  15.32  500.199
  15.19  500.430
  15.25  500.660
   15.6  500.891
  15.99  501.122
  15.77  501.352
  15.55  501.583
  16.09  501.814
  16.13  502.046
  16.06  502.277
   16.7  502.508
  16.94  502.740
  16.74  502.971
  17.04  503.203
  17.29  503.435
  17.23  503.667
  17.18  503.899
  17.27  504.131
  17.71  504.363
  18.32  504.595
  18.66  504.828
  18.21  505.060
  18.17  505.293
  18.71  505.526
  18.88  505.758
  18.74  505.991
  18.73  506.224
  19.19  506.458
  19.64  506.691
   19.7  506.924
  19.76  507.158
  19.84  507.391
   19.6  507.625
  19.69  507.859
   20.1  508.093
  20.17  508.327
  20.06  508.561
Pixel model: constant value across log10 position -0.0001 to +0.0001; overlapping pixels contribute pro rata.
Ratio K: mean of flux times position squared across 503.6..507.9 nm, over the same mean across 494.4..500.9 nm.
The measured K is 1.3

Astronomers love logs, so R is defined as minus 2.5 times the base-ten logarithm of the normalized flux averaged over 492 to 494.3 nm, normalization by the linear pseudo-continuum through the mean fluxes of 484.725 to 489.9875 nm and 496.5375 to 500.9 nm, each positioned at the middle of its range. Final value 0.01 mag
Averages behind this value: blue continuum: 12.7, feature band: 13.6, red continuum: 14.8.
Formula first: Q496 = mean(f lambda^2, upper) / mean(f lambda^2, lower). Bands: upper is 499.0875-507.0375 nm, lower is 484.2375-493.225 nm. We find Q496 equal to 1.4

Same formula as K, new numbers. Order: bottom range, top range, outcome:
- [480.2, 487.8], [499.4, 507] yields 1.46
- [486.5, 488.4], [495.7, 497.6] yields 1.19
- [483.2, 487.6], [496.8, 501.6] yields 1.25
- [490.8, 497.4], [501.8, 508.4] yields 1.39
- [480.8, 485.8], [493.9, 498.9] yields 1.19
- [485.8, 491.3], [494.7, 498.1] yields 1.17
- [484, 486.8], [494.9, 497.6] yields 1.19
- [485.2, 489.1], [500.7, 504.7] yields 1.40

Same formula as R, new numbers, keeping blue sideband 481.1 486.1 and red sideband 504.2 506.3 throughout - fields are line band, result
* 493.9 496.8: 0.115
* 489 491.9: 0.140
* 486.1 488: 0.074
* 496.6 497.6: 0.132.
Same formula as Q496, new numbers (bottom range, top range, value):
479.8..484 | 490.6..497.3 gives 1.15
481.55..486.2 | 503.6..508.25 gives 1.62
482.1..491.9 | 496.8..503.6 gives 1.28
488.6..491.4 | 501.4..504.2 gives 1.38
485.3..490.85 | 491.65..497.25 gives 1.12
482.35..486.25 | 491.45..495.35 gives 1.11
